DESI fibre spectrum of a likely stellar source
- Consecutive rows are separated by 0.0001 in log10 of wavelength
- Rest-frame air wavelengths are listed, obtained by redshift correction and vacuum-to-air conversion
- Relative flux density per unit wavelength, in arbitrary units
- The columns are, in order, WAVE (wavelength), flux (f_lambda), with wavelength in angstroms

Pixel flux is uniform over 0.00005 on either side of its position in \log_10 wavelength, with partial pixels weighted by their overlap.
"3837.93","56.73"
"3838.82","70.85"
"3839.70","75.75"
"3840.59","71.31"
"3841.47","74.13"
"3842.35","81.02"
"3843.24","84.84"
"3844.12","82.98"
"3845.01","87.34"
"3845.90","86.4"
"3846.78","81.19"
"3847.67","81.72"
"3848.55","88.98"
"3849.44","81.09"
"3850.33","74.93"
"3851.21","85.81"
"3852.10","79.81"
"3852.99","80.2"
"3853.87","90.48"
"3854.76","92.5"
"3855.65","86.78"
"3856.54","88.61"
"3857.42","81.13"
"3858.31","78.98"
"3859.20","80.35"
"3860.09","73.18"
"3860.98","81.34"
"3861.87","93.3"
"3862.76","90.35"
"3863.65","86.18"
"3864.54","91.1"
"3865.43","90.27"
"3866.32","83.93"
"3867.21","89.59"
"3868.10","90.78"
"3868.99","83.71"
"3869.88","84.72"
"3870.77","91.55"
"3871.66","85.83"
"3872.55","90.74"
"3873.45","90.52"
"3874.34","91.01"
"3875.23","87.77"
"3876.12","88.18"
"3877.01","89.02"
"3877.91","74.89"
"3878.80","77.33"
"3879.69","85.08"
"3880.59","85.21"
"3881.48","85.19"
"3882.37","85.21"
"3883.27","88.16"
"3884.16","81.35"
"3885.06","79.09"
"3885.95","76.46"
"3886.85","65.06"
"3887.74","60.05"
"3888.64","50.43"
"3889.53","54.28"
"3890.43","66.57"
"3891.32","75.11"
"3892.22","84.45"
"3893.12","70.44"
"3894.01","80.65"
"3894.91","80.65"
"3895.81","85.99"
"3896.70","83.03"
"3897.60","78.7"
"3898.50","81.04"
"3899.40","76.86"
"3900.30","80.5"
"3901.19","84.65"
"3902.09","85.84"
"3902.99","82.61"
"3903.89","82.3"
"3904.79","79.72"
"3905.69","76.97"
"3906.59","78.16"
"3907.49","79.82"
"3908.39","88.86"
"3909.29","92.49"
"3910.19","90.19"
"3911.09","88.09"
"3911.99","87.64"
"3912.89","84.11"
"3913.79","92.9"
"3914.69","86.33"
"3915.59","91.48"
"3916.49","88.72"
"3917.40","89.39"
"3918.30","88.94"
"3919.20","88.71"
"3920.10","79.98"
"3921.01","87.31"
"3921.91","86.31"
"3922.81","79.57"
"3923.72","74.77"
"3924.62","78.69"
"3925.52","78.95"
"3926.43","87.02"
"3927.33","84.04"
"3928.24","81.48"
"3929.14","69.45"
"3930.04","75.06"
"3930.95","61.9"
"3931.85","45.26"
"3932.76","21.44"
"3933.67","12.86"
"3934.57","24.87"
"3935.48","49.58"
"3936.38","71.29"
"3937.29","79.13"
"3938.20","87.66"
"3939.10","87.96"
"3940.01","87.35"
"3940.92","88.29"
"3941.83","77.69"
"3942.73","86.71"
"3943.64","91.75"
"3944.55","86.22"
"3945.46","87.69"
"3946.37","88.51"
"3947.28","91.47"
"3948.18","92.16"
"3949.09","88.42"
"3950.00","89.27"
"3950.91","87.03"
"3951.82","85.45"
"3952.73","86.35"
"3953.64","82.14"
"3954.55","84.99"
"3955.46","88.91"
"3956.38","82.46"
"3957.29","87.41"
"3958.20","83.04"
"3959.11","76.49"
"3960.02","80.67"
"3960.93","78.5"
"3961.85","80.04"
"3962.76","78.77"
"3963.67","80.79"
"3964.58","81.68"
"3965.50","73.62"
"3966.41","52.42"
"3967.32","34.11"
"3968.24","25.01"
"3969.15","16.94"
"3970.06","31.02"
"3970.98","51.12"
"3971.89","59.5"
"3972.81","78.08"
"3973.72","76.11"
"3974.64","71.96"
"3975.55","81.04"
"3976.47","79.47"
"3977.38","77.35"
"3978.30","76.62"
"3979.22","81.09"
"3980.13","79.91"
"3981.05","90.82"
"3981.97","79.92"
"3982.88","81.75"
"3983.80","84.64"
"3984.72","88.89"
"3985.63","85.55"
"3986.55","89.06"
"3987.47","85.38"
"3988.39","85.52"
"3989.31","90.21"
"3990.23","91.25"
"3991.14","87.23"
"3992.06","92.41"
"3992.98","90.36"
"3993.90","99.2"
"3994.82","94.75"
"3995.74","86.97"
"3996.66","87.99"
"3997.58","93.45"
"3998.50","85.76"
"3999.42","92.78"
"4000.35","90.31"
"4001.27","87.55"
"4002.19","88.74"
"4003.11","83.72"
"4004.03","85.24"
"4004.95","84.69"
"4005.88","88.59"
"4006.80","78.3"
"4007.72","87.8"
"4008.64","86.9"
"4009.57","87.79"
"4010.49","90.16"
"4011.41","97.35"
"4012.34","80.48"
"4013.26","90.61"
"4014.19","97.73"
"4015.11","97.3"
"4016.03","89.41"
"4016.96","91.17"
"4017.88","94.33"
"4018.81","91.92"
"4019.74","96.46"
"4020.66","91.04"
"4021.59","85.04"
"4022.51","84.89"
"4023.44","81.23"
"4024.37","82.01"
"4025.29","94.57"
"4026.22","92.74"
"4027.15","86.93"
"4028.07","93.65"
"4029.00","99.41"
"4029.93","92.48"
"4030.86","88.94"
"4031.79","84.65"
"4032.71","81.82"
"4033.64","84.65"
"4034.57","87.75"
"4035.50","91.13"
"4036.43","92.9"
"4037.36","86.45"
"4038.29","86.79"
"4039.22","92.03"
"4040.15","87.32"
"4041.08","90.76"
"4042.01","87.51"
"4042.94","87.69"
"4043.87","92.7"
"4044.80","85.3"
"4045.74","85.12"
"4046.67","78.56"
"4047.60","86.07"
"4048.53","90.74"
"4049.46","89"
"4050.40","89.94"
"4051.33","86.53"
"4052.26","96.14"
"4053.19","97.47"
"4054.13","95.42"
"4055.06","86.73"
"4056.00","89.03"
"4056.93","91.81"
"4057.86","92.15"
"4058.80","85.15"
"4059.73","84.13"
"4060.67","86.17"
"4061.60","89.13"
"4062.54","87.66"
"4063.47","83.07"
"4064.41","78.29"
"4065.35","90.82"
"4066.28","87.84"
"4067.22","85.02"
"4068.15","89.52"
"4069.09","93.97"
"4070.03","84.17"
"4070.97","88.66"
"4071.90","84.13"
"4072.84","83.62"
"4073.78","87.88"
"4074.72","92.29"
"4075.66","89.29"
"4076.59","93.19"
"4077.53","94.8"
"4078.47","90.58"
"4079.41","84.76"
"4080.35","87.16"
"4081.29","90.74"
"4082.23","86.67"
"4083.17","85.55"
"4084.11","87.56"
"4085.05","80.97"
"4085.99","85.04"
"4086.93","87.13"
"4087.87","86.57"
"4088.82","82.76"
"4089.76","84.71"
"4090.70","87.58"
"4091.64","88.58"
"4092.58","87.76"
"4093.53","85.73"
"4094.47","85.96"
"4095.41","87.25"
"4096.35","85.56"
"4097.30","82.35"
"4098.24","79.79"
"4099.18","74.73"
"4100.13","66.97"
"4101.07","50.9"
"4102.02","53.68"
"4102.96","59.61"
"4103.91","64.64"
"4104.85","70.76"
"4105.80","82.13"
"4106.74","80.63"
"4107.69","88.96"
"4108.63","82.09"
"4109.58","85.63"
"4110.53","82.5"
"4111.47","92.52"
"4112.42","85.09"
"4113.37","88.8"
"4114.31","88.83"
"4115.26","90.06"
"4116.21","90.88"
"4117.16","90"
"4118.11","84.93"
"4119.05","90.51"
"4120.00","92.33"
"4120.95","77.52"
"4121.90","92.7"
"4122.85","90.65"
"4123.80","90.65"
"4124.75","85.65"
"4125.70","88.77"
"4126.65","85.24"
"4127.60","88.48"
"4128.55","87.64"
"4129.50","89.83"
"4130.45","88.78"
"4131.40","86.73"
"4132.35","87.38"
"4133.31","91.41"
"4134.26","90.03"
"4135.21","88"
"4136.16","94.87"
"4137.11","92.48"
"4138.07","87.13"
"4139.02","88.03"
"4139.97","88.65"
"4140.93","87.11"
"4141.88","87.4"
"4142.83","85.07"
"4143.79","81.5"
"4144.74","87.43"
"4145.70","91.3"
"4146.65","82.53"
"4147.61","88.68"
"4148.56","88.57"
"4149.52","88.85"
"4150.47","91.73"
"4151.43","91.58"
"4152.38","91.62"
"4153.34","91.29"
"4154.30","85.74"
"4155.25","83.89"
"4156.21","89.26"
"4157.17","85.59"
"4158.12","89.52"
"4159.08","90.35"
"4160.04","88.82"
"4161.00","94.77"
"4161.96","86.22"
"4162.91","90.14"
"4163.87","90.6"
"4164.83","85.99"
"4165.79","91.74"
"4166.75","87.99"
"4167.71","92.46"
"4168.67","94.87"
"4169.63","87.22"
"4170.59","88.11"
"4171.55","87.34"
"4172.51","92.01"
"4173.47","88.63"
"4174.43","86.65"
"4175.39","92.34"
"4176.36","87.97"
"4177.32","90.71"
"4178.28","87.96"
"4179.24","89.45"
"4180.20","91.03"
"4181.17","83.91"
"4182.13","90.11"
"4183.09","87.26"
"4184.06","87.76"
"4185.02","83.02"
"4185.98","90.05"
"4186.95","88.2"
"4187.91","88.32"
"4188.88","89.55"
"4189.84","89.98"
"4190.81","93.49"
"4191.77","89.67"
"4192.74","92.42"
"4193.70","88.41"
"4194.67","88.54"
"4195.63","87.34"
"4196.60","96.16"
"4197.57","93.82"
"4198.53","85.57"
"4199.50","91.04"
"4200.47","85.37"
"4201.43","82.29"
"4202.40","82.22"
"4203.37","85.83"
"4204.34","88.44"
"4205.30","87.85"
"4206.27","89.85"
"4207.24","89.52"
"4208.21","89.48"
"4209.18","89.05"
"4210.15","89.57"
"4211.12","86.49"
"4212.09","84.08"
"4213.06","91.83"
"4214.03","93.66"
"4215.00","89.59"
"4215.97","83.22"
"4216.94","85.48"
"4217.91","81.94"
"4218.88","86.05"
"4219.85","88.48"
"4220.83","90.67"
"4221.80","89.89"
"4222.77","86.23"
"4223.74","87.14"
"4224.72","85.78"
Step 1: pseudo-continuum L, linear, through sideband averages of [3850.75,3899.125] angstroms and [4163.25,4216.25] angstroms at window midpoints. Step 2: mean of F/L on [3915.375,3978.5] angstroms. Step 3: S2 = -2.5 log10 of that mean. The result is 0.13 mag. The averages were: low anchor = 82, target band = 74.4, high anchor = 88.9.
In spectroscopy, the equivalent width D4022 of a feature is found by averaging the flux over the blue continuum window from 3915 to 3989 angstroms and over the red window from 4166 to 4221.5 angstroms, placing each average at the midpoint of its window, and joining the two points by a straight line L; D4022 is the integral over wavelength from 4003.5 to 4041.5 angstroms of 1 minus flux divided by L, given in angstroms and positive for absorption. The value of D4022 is -4.5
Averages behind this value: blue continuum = 76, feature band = 89.1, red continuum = 88.6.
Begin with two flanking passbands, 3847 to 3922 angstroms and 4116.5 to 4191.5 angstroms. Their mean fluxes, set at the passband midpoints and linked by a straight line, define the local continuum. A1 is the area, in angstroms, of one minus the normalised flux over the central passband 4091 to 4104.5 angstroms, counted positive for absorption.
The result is 1.9 angstroms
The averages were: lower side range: 83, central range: 75.4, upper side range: 88.8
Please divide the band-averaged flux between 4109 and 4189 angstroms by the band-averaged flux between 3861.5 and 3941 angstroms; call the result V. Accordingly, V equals 1.11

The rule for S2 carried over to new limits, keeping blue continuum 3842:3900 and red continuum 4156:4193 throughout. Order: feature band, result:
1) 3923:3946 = 0.174 mag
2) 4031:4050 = -0.017 mag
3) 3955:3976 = 0.244 mag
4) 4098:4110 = 0.211 mag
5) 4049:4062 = -0.043 mag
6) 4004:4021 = -0.056 mag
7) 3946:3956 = -0.046 mag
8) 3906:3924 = -0.039 mag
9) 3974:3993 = 0.009 mag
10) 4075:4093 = -0.005 mag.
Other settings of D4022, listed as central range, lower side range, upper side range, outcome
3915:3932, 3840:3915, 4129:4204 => 0.6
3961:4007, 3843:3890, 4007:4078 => 4.6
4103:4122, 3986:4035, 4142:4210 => 1.0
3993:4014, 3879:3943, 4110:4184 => -1.8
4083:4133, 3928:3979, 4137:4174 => 0.7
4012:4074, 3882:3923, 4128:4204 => -2.6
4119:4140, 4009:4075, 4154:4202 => 0.0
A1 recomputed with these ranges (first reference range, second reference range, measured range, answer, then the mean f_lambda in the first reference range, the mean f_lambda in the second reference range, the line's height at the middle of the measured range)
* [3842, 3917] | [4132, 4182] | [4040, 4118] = 1.7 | 82.9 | 88.9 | 87.2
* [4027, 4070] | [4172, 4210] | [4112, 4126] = 0.0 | 88.6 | 88.8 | 88.7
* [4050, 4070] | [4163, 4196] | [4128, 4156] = 0.2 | 88.8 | 89.2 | 89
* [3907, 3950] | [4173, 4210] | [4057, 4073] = -0.5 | 79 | 88.7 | 84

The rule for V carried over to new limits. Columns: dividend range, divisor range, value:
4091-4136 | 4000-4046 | 0.94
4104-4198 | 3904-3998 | 1.12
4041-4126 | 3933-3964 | 1.08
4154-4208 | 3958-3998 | 1.16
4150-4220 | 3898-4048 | 1.08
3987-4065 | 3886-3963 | 1.13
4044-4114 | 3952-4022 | 1.04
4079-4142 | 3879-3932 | 1.06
